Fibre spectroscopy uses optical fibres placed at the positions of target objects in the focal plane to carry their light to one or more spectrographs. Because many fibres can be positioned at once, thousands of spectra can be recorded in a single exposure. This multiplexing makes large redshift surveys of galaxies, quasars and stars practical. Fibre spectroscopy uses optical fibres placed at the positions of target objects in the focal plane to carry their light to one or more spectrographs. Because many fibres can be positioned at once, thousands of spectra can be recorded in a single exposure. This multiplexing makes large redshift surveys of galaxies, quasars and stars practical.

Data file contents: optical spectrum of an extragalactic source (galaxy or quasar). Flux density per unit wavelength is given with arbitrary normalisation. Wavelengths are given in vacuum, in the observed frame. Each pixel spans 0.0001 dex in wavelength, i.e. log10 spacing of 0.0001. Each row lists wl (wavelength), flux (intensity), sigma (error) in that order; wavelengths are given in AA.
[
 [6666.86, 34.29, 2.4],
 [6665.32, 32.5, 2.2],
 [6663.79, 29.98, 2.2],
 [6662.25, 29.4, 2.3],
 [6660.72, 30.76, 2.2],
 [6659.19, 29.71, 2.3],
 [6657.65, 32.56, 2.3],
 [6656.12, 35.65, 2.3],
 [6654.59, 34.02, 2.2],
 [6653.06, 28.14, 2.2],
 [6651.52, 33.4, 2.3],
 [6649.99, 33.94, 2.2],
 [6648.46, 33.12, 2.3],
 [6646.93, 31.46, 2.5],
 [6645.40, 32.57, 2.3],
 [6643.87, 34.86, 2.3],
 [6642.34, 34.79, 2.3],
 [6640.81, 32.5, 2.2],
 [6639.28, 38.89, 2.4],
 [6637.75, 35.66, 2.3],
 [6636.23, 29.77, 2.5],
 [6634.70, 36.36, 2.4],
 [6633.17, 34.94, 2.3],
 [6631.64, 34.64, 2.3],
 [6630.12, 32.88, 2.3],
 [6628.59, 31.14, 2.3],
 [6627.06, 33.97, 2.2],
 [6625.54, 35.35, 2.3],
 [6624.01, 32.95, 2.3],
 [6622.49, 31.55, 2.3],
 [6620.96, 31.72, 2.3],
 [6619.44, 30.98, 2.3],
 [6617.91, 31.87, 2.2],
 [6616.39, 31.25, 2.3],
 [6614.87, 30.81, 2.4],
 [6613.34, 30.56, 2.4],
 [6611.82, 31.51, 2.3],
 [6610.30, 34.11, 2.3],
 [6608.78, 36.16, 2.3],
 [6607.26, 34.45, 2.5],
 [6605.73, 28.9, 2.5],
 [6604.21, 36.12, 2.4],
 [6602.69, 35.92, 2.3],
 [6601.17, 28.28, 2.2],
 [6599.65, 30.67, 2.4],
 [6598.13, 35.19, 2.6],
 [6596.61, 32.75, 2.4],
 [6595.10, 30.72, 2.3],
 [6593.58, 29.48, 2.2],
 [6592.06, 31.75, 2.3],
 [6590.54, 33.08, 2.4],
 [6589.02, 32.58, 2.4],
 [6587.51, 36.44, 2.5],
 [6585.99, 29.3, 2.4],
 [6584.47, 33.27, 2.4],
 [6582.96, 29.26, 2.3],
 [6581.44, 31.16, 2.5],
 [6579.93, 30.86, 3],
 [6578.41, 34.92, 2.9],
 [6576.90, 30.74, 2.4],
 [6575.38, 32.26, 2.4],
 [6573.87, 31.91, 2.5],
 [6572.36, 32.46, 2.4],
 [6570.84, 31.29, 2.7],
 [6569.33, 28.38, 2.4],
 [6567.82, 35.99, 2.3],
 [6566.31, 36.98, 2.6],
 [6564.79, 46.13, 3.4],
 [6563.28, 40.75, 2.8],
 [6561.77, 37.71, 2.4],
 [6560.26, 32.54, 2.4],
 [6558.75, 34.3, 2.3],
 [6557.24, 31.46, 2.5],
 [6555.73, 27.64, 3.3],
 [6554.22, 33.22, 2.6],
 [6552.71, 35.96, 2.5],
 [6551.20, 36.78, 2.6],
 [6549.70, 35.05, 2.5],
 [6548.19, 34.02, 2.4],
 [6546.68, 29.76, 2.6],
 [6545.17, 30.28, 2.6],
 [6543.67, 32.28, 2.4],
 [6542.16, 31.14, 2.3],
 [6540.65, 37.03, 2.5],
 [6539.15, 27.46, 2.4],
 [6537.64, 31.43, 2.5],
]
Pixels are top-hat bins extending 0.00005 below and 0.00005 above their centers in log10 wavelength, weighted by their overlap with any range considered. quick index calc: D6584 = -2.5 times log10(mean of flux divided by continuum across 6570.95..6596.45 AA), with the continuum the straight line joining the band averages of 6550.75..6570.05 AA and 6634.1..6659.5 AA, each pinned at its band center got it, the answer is 0.09 mag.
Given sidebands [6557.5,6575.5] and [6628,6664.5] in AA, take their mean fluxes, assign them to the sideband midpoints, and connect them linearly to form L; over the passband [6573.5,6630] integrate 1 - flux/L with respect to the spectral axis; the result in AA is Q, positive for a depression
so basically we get 3.1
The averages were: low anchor 35.1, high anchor 33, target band 32.3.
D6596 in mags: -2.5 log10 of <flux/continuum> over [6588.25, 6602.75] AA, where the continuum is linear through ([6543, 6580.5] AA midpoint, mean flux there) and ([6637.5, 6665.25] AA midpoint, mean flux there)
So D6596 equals 0.051 mag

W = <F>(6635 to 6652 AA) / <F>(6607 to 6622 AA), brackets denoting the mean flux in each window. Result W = 1.05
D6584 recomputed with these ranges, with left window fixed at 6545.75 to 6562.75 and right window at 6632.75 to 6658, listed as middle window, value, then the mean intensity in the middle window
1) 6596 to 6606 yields 0.030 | 32.7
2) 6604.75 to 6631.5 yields 0.040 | 32.4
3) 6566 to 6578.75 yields 0.033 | 32.6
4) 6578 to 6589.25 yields 0.049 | 32.1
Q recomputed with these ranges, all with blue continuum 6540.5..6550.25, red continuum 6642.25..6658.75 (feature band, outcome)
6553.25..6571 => -1.2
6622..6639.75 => -0.6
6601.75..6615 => -0.2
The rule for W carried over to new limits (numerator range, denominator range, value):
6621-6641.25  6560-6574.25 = 0.95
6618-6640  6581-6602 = 1.06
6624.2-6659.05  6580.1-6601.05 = 1.05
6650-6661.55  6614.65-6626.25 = 1.00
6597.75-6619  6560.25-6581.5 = 0.94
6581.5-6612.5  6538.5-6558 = 1.00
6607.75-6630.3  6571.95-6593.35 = 1.01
